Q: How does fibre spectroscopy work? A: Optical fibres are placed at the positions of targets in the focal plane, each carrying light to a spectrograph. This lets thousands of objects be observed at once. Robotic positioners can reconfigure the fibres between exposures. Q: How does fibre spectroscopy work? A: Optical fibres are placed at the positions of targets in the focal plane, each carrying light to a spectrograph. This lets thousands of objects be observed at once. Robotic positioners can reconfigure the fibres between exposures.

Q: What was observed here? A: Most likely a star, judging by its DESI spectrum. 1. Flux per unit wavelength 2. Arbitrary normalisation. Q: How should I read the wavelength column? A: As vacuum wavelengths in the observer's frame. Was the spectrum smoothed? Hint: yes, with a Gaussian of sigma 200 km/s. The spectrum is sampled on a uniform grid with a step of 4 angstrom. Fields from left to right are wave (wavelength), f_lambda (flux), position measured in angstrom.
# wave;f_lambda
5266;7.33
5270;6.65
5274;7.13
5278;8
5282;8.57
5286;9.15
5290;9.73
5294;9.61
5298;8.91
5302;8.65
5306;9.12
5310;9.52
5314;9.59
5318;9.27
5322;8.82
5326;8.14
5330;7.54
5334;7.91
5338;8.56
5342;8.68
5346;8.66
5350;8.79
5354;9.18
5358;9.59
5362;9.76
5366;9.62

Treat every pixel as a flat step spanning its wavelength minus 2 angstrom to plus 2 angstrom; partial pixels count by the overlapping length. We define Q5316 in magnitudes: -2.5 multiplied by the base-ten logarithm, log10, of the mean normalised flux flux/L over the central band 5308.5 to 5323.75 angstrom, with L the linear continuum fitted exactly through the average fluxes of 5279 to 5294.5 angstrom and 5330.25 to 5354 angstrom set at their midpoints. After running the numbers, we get -0.059 mag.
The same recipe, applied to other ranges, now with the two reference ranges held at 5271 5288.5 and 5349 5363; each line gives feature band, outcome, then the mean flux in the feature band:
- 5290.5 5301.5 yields -0.10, 9.24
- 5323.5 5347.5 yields 0.10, 8.25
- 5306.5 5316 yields -0.10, 9.49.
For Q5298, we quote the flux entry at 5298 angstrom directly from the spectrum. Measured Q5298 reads 8.91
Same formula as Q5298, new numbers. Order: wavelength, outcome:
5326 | 8.14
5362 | 9.76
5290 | 9.73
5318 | 9.27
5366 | 9.62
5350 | 8.79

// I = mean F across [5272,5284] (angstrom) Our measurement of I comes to 7.9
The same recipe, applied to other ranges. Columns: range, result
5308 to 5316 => 9.55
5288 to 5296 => 9.67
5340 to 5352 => 8.71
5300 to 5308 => 8.88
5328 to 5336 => 7.72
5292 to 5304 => 9.06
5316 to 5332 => 8.44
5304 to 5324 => 9.26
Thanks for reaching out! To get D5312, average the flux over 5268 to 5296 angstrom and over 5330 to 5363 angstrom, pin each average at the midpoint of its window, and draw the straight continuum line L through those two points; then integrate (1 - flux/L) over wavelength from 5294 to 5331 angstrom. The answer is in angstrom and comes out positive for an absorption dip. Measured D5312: -1.4 angstrom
